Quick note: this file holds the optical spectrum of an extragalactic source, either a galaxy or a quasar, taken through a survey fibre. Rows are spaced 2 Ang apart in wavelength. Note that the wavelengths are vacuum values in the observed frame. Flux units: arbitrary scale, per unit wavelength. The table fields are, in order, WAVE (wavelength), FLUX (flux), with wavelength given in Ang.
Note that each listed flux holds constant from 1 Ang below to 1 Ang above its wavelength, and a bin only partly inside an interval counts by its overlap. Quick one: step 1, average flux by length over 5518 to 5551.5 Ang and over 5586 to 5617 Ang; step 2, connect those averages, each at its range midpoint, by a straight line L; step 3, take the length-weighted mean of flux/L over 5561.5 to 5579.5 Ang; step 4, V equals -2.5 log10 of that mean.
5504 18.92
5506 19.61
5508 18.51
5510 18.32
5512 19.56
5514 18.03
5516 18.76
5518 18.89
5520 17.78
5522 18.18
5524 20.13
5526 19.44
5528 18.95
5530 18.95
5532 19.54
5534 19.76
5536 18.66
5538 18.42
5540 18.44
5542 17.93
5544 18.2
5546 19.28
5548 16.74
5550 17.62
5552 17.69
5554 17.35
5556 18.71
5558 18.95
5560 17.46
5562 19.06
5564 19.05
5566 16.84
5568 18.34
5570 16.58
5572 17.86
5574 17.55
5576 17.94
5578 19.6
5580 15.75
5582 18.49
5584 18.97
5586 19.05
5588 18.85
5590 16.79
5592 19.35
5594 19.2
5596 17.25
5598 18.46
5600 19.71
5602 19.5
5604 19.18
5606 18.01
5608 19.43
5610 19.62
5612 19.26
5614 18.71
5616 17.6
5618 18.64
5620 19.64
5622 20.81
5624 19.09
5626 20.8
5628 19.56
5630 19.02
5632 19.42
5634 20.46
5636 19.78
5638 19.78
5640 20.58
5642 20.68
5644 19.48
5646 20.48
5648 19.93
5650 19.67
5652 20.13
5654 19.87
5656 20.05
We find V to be 0.04 mag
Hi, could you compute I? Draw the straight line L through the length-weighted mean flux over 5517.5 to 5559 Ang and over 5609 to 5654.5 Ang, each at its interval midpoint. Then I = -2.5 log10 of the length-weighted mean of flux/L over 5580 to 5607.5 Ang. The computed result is 0.04 mag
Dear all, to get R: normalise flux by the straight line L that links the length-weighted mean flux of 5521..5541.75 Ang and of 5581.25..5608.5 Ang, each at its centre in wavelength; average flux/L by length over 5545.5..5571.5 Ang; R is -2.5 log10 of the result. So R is 0.06 mag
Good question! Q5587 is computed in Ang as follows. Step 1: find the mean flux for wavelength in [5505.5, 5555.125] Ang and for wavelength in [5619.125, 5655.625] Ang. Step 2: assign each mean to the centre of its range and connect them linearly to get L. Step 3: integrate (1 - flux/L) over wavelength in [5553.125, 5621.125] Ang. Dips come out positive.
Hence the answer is 3.1 Ang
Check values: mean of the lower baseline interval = 18.6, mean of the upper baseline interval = 20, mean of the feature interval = 18.4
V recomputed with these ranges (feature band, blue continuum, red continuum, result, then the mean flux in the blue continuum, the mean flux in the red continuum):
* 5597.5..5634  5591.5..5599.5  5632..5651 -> 0.00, 18.6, 20.1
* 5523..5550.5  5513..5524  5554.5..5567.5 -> -0.02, 18.5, 18.3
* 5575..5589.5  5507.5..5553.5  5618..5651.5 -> 0.05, 18.6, 19.9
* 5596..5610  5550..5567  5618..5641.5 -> 0.01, 18.1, 19.9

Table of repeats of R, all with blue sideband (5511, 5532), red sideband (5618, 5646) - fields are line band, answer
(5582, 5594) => 0.049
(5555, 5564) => 0.037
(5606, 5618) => 0.051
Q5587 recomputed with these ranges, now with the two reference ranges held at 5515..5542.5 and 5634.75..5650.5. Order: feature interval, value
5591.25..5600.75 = 0.4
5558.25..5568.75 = 0.6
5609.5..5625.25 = 0.5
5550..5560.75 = 0.6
